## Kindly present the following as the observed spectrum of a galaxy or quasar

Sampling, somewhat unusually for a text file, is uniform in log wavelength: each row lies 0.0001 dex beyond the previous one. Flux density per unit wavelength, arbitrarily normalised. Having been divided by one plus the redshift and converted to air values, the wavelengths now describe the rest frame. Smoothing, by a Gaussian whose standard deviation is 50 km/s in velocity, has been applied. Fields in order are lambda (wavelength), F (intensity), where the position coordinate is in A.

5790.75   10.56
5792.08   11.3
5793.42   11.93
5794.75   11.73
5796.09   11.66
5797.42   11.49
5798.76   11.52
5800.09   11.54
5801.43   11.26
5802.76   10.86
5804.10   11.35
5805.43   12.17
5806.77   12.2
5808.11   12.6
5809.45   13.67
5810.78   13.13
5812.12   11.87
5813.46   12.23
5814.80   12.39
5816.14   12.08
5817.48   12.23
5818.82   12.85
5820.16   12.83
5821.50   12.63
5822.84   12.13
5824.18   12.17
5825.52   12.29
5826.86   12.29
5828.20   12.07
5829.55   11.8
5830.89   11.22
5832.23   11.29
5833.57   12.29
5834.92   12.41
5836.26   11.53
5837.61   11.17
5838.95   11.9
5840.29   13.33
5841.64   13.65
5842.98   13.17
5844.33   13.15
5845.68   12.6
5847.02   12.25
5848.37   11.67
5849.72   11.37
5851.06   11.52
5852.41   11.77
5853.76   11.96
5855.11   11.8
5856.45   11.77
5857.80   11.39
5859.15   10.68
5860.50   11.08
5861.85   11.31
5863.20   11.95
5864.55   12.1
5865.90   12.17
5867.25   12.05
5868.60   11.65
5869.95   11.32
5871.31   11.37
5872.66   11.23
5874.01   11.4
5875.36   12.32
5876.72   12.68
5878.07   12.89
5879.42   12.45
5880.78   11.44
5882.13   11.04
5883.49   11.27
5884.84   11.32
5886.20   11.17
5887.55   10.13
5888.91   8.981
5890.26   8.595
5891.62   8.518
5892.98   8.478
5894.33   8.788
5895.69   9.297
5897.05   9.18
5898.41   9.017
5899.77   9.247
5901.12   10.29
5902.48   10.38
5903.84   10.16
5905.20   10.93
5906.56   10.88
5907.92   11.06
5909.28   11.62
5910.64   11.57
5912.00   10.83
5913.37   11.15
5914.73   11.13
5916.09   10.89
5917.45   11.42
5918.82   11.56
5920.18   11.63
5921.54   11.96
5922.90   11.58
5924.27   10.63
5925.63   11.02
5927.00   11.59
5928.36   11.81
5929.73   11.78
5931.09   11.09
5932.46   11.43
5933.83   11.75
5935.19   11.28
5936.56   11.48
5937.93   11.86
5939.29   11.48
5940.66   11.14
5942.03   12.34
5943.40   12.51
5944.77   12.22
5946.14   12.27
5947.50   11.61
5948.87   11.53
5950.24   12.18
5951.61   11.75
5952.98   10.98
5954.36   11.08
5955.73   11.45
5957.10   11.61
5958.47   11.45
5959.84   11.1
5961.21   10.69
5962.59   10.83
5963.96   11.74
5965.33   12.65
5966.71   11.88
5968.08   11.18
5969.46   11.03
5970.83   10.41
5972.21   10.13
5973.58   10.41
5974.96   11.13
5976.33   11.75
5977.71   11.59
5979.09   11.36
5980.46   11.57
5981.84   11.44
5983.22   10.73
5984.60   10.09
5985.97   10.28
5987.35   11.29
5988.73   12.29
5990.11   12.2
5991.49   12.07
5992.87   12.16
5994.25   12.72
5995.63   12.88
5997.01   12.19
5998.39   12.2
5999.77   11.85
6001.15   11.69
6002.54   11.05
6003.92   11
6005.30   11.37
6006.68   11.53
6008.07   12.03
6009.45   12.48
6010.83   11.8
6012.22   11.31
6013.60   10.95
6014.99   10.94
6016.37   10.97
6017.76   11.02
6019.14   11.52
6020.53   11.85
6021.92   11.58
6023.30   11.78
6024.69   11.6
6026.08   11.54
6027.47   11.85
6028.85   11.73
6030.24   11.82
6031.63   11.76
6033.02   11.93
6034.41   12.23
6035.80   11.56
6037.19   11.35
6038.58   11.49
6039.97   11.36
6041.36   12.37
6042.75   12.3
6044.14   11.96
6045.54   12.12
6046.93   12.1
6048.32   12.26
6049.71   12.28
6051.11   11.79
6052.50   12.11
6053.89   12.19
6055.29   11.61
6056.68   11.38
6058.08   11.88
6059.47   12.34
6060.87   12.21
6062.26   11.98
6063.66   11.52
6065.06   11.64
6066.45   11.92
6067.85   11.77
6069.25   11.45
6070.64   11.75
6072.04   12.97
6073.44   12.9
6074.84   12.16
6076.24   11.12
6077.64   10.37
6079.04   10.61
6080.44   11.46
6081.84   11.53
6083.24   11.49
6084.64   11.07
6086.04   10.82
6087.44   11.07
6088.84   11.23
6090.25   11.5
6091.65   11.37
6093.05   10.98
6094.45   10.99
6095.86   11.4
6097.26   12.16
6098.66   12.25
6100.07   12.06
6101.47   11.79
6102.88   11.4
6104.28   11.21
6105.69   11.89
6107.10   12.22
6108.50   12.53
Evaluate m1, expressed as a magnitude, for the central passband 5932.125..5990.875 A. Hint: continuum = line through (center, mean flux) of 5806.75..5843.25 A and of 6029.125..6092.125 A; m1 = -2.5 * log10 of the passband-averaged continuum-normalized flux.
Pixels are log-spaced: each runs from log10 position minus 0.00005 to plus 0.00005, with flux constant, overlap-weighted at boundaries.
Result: 0.05 mag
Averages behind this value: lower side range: 12.3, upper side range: 11.7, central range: 11.4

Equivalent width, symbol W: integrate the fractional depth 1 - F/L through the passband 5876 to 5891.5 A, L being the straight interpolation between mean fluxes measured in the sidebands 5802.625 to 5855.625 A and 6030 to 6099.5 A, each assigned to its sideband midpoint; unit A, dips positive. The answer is 1.4 A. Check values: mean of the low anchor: 12.2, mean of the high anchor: 11.7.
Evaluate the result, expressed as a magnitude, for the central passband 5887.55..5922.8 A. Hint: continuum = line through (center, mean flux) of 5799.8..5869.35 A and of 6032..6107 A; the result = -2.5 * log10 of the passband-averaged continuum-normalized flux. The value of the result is 0.159 mag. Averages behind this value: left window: 12.1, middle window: 10.3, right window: 11.7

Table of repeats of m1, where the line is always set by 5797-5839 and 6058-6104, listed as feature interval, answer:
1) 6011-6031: 0.02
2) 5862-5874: 0.03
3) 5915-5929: 0.04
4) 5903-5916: 0.08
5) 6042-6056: -0.04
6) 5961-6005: 0.03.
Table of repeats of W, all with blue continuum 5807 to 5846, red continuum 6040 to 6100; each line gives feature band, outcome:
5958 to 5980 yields 1.44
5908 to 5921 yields 0.89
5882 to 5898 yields 3.32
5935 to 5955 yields 0.55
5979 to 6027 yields 1.27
